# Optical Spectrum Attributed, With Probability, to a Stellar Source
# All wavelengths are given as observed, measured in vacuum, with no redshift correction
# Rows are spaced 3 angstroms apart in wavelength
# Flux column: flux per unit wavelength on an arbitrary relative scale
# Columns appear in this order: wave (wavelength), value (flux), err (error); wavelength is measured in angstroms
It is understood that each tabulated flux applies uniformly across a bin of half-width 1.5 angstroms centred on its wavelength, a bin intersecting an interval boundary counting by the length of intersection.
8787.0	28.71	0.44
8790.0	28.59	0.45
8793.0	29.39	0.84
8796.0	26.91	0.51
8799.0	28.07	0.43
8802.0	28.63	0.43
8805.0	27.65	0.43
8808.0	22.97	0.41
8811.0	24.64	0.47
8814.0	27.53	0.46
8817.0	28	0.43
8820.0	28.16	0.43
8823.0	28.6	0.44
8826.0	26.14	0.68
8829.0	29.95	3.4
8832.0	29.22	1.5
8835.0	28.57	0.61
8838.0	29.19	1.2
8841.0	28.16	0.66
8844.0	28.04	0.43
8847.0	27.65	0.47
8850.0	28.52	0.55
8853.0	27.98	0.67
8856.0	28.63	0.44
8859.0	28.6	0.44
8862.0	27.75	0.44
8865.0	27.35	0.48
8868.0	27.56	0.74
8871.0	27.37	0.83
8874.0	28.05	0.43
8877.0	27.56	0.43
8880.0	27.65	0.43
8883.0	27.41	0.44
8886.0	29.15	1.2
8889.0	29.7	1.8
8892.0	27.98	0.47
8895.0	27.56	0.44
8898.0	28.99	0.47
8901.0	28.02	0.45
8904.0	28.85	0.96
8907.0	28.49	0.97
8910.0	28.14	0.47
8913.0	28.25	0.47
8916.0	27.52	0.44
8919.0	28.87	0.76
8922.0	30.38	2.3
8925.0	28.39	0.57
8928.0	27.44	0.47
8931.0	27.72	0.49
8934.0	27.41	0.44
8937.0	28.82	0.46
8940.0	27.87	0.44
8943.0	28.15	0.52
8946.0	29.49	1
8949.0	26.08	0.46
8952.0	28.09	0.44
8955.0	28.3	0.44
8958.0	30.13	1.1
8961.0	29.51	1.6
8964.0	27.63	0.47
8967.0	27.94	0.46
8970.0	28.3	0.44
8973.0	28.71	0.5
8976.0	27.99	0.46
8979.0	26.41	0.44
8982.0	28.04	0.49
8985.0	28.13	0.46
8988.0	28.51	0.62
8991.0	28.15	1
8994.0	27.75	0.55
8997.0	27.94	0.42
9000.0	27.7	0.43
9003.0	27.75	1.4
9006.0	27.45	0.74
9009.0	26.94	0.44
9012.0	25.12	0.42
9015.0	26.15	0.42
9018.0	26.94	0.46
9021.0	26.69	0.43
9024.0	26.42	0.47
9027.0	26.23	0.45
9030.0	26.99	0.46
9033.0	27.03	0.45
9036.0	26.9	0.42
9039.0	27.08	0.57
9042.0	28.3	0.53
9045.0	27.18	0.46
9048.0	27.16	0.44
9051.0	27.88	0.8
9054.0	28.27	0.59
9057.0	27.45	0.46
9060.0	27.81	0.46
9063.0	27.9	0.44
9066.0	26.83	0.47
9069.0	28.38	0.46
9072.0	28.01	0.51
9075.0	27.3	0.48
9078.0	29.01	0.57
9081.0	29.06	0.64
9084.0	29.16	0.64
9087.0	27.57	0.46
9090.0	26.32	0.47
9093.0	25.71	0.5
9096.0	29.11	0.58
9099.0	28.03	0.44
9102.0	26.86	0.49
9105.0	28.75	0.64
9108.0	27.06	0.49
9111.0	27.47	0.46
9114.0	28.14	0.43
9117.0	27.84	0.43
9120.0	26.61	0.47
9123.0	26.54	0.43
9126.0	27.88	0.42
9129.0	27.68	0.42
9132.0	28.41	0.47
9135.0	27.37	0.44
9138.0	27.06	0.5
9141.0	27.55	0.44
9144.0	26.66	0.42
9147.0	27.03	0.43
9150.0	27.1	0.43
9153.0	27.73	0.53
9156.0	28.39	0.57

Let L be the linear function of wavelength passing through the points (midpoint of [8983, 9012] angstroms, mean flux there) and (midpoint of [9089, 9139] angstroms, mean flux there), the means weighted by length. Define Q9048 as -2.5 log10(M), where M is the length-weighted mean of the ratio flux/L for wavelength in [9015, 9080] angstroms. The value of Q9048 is 0.01 mag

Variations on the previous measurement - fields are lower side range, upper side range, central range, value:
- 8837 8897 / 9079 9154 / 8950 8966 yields -0.03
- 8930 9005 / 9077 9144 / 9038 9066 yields 0.01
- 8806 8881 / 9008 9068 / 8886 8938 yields -0.03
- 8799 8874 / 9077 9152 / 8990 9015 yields 0.02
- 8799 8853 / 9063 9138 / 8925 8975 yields -0.02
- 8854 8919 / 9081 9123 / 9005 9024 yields 0.05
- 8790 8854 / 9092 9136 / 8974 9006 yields -0.01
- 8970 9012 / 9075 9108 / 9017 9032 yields 0.04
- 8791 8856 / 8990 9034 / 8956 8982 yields -0.04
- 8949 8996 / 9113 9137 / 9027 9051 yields 0.03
